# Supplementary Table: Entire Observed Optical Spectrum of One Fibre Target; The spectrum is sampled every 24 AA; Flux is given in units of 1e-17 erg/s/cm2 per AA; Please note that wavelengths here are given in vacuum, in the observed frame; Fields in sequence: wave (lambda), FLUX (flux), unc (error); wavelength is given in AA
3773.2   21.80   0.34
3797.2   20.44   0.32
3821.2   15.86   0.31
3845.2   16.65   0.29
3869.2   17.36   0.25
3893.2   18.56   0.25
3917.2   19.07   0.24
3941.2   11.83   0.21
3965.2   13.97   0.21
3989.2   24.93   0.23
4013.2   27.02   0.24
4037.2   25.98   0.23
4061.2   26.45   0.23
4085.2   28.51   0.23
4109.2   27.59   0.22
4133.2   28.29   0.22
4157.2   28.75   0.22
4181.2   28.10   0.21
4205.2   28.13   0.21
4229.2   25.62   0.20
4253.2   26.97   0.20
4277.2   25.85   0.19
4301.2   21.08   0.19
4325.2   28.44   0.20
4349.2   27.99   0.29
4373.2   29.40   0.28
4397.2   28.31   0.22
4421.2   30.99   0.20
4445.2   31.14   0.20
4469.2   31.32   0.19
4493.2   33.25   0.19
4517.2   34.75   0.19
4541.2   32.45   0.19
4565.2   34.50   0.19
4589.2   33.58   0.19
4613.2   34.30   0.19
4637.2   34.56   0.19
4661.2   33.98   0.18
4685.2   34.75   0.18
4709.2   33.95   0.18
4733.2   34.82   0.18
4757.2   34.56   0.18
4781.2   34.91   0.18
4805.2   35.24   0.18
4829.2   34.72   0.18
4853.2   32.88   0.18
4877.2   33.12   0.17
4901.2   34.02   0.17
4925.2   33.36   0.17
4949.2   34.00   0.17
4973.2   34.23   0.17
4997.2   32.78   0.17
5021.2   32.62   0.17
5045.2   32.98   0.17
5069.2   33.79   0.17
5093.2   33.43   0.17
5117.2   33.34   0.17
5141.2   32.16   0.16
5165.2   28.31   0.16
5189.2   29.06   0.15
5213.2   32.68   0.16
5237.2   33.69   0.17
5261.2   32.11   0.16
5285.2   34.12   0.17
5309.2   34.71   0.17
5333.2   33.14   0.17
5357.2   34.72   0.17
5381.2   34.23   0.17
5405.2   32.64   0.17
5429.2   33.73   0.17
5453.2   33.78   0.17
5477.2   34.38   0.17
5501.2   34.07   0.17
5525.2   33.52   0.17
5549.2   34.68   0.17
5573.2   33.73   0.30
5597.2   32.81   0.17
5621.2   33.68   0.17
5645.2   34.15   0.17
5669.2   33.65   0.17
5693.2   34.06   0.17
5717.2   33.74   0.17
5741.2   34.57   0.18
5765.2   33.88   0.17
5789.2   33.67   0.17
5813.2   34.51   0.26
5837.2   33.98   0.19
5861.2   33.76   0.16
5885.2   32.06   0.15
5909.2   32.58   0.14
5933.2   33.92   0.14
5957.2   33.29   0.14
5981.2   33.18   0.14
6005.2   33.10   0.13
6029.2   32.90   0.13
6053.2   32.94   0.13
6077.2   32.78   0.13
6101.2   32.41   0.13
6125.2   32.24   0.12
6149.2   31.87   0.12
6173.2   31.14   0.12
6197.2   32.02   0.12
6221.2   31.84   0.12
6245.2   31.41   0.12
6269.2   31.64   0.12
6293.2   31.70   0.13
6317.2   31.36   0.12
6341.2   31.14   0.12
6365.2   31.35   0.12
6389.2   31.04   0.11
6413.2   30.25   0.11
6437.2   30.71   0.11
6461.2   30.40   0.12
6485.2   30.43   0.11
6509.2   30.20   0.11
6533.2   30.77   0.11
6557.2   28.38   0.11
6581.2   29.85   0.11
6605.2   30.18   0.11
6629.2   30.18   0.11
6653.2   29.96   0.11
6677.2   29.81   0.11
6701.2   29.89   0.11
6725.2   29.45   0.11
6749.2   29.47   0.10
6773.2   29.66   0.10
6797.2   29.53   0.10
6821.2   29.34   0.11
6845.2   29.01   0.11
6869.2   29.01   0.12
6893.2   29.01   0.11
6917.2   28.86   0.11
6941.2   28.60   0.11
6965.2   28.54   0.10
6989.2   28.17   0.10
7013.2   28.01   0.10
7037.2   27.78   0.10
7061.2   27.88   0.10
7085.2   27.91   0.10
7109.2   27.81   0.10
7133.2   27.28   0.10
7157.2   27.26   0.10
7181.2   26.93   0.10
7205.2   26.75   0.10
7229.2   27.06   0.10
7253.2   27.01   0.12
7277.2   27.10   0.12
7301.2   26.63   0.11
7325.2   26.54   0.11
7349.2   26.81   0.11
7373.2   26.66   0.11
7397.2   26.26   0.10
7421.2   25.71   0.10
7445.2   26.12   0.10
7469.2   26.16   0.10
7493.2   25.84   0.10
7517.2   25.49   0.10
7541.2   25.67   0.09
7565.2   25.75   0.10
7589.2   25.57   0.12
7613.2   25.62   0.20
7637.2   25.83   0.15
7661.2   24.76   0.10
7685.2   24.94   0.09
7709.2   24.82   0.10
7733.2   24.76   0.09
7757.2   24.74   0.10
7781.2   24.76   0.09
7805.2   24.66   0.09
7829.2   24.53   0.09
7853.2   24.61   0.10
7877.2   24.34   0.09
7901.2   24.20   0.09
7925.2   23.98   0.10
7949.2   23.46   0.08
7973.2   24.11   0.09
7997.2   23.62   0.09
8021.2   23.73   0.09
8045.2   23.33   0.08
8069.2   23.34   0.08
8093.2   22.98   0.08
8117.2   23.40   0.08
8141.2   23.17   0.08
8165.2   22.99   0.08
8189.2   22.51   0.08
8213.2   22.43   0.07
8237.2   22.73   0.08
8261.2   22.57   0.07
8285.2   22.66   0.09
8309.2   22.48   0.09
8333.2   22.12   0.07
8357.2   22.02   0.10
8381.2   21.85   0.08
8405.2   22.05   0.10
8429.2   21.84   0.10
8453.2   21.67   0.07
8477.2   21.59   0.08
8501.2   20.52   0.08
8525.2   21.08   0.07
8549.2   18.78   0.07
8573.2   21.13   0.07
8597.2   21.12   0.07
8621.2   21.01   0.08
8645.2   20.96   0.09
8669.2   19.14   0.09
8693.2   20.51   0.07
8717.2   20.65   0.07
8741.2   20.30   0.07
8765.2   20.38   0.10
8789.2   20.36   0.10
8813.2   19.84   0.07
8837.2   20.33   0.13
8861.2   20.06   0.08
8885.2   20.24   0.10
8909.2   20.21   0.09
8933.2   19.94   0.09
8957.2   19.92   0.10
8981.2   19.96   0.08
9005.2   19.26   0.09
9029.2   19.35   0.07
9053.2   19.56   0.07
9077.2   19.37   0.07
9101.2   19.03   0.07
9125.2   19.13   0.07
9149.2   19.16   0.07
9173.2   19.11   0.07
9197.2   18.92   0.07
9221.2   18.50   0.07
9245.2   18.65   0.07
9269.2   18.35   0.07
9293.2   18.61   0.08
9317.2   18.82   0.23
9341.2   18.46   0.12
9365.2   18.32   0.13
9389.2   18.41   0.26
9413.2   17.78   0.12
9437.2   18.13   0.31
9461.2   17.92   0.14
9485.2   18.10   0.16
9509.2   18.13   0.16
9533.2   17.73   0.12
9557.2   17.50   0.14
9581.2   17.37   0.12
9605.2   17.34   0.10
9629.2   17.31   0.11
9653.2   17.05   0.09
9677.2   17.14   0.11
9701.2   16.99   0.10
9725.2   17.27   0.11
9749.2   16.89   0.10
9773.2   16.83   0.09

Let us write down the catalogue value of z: 0.000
